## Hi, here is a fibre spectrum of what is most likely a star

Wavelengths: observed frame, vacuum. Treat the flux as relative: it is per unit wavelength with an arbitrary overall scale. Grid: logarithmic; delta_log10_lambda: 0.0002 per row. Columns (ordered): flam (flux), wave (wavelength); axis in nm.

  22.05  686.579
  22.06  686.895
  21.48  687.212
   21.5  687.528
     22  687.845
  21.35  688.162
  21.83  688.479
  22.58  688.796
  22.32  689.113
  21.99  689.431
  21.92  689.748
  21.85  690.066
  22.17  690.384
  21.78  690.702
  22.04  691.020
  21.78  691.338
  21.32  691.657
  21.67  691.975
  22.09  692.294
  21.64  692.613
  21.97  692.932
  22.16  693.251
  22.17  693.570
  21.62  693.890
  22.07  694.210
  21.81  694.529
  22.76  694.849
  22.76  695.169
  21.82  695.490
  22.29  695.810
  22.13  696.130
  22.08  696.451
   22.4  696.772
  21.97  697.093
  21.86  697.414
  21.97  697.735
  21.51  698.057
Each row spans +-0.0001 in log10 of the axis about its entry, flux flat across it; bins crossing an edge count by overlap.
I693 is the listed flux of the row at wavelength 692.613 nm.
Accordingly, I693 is 21.64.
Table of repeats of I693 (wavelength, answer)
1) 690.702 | 21.78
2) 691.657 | 21.32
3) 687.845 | 22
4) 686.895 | 22.06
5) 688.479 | 21.83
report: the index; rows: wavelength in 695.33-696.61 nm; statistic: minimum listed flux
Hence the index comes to 21.82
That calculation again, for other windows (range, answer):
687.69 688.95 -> 21.35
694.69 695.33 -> 22.76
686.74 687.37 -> 21.48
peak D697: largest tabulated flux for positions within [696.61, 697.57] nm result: 22.4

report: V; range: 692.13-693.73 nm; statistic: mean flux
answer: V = 22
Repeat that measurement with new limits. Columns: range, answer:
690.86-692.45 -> 21.8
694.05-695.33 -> 22.3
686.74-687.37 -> 21.8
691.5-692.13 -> 21.5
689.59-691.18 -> 22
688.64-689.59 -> 22.3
